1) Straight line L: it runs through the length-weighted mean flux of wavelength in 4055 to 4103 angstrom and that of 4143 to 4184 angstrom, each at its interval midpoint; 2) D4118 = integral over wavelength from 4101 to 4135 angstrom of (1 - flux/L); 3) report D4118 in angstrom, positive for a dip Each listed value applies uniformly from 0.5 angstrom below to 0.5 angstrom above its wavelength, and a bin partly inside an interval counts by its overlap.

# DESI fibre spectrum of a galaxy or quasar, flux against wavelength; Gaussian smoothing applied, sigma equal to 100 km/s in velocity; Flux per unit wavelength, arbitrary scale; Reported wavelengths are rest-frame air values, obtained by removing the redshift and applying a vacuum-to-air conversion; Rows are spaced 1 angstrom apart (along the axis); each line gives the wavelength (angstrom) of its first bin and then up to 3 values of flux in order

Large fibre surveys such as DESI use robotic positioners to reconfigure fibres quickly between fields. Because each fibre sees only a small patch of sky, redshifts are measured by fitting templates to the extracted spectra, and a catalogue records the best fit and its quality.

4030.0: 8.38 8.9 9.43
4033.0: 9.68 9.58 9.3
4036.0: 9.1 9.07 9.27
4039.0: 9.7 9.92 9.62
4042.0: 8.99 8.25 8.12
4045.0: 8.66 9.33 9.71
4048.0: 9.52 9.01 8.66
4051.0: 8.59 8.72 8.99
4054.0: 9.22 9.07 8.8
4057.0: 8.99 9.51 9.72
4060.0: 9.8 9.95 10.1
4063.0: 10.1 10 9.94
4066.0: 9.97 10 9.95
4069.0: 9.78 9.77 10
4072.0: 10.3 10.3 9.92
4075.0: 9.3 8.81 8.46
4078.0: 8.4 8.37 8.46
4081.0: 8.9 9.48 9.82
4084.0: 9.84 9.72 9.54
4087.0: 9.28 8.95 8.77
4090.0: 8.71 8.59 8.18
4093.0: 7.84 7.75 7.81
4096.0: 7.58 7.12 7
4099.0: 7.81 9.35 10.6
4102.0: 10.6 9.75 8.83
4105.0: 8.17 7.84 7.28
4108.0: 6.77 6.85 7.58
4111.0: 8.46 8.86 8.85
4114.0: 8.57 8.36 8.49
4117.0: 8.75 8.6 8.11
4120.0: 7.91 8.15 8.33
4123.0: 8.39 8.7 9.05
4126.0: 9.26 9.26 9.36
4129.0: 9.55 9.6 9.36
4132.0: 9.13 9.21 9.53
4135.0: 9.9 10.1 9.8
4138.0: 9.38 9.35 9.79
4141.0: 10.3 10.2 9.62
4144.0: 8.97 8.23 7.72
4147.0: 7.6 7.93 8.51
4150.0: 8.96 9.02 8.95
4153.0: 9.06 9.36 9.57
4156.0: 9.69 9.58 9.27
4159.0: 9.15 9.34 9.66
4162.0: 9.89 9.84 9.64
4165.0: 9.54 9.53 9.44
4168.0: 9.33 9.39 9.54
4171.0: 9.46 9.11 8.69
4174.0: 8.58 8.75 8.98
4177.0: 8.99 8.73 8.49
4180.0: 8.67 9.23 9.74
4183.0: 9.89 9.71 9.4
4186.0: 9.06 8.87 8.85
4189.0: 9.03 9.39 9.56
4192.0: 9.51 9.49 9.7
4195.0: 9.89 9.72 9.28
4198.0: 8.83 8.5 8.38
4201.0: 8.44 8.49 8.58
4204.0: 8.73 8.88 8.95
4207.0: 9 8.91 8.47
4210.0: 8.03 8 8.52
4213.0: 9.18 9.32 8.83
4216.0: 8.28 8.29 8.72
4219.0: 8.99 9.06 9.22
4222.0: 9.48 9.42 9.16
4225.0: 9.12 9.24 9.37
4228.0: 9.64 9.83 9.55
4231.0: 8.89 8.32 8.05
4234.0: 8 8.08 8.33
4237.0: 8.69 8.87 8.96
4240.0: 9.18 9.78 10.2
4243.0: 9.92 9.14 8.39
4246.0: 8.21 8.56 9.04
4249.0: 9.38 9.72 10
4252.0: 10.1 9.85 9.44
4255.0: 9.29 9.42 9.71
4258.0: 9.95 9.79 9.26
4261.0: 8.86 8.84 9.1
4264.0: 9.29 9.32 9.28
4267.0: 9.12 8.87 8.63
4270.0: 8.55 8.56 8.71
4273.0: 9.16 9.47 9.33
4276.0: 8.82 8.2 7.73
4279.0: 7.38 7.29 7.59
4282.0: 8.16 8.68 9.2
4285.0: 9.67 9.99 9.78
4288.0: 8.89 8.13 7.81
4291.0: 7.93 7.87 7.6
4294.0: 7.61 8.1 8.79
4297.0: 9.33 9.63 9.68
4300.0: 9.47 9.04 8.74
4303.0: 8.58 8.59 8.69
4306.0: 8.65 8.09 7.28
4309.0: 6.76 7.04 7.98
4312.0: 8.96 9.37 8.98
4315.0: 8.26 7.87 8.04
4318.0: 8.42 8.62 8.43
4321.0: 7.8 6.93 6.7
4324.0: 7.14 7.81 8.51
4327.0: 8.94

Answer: 1.7 angstrom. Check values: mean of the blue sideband 9.19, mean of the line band 8.7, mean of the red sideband 9.11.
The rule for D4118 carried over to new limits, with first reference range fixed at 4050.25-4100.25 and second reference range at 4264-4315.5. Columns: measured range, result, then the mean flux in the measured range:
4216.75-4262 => -2.41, 9.17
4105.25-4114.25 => 1.13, 7.88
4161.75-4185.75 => -1.08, 9.26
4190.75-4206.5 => -0.44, 9.05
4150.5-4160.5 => -0.44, 9.3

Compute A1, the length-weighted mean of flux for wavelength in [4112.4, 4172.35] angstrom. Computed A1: 9.14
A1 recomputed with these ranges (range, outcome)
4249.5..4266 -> 9.49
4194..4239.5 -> 8.86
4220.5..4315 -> 8.87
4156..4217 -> 9.1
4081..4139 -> 8.75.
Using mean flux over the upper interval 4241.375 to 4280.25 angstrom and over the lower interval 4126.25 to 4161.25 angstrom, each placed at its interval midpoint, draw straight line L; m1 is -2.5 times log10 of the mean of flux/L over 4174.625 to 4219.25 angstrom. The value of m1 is 0.03 mag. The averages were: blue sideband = 9.25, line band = 8.96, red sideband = 9.09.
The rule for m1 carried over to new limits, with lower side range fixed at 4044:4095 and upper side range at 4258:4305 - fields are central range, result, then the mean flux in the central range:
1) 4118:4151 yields 0.01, 9.03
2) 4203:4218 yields 0.03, 8.67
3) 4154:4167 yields -0.06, 9.55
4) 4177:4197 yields -0.04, 9.3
